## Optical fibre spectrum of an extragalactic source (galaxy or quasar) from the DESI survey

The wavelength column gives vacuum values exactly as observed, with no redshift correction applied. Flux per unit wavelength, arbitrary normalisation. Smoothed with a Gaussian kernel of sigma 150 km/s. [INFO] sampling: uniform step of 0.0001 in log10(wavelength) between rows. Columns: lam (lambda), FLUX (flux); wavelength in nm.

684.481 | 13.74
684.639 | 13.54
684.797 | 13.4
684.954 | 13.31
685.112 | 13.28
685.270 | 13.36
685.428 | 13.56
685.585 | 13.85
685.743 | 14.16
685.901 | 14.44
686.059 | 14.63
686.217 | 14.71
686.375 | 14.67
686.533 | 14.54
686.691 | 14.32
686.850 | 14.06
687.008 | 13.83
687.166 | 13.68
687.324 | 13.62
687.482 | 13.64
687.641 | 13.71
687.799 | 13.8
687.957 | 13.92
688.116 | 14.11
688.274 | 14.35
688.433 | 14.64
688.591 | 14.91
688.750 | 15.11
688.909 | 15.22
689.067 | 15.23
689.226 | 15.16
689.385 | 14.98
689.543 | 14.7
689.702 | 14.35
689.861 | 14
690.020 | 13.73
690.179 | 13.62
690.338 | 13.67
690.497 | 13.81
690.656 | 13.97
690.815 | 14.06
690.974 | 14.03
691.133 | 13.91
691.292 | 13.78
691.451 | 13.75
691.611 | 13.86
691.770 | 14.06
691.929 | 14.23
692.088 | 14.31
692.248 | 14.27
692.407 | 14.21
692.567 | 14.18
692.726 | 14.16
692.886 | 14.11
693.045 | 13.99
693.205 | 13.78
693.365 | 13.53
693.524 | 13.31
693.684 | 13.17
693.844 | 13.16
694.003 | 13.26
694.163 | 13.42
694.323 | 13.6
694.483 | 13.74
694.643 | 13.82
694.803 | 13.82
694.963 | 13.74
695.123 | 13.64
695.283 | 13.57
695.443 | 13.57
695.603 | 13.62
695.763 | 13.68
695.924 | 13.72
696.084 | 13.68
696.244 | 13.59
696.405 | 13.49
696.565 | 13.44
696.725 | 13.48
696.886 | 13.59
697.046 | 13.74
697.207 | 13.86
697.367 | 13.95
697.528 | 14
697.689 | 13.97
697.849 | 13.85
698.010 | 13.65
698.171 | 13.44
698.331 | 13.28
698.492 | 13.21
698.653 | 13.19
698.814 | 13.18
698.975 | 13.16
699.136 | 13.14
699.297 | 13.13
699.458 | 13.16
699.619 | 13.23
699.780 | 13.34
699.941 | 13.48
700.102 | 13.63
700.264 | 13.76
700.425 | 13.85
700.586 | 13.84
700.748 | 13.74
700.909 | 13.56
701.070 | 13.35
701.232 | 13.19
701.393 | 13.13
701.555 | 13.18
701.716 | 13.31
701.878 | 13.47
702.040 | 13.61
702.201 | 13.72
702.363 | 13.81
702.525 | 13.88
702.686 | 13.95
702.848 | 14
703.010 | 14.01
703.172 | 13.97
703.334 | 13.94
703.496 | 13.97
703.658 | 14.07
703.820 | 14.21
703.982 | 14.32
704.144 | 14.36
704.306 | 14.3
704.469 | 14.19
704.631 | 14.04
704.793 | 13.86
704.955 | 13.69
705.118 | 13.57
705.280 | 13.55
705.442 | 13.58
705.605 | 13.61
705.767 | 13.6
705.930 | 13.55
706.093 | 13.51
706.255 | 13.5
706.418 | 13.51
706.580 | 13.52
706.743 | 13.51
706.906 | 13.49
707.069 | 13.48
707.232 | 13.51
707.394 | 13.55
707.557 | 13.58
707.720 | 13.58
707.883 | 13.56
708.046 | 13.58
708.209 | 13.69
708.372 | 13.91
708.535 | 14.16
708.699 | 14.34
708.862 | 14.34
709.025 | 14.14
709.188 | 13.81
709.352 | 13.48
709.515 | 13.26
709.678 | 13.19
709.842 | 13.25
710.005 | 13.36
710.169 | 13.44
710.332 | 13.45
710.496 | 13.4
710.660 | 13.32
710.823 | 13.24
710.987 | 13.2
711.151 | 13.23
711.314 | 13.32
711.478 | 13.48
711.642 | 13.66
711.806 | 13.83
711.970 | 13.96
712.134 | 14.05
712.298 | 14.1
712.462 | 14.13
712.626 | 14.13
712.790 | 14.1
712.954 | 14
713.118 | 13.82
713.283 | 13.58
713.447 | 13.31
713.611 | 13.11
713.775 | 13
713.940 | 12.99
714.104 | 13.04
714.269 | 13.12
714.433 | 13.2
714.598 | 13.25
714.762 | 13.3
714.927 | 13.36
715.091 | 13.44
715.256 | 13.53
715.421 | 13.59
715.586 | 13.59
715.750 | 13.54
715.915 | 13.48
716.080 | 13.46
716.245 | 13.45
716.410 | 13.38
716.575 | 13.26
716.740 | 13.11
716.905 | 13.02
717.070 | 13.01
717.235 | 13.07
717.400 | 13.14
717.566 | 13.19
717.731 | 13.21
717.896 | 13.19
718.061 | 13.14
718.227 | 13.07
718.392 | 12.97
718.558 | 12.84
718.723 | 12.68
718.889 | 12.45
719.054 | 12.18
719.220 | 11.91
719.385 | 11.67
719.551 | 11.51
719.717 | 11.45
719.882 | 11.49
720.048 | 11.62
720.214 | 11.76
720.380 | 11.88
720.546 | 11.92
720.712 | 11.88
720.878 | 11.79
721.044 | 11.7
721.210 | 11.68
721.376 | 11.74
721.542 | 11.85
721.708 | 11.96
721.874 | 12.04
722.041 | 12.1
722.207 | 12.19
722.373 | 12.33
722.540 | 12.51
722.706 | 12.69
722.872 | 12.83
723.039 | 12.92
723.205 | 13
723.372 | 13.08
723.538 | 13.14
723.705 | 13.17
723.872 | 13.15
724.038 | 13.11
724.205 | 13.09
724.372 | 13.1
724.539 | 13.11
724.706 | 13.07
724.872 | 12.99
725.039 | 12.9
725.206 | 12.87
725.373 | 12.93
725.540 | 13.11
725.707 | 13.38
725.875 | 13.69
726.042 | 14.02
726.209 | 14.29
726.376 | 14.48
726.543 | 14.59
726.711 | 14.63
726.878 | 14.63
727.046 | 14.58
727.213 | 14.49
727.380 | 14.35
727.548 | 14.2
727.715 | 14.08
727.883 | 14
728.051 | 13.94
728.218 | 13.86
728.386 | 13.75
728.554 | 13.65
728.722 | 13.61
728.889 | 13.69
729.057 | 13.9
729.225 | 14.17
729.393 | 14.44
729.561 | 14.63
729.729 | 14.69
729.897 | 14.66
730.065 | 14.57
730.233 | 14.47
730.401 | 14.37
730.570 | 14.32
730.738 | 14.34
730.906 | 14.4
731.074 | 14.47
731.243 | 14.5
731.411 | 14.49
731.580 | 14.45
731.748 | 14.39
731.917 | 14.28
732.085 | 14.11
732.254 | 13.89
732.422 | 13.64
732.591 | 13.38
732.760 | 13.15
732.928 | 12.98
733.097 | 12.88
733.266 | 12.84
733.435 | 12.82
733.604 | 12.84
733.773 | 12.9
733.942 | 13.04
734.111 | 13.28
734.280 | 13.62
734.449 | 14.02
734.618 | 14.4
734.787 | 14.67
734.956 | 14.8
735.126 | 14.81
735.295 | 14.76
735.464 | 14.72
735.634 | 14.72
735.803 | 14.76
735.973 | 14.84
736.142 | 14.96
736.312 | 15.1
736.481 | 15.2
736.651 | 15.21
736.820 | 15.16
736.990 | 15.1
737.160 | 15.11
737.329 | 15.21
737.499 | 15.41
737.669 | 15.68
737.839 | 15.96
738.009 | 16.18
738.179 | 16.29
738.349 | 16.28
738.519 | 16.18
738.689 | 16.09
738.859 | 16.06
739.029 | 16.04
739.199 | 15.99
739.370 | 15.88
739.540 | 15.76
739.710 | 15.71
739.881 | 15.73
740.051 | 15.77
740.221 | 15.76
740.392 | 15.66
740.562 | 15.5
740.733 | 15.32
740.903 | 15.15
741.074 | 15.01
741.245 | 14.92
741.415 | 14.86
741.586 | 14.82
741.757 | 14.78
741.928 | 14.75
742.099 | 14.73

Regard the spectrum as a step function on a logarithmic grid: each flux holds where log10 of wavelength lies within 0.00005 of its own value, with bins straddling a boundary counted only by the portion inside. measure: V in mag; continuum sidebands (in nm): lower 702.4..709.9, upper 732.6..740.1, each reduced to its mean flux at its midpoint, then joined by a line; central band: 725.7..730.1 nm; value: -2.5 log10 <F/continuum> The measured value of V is 0.025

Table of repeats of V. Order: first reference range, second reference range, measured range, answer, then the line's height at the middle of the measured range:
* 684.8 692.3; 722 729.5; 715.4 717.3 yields 0.03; 13.7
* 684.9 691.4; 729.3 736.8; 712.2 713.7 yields 0.03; 14.2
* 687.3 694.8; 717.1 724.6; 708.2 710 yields -0.06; 13.1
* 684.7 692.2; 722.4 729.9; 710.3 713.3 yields 0.01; 13.8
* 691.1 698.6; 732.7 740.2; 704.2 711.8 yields 0.04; 14.1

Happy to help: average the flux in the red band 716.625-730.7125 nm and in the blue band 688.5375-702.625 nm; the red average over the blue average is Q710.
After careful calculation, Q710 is 1.0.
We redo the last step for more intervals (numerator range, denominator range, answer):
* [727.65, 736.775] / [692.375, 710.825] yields 1.04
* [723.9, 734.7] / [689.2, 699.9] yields 1.01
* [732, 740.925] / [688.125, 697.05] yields 1.06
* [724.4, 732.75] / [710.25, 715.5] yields 1.04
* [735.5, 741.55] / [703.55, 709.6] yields 1.12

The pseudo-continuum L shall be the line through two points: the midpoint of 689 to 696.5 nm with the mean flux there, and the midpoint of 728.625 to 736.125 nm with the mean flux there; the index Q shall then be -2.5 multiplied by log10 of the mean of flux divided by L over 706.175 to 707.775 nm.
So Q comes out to 0.03 mag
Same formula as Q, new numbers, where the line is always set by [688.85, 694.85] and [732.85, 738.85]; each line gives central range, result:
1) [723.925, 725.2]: 0.11 mag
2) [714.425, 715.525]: 0.08 mag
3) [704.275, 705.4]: 0.03 mag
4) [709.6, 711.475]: 0.08 mag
